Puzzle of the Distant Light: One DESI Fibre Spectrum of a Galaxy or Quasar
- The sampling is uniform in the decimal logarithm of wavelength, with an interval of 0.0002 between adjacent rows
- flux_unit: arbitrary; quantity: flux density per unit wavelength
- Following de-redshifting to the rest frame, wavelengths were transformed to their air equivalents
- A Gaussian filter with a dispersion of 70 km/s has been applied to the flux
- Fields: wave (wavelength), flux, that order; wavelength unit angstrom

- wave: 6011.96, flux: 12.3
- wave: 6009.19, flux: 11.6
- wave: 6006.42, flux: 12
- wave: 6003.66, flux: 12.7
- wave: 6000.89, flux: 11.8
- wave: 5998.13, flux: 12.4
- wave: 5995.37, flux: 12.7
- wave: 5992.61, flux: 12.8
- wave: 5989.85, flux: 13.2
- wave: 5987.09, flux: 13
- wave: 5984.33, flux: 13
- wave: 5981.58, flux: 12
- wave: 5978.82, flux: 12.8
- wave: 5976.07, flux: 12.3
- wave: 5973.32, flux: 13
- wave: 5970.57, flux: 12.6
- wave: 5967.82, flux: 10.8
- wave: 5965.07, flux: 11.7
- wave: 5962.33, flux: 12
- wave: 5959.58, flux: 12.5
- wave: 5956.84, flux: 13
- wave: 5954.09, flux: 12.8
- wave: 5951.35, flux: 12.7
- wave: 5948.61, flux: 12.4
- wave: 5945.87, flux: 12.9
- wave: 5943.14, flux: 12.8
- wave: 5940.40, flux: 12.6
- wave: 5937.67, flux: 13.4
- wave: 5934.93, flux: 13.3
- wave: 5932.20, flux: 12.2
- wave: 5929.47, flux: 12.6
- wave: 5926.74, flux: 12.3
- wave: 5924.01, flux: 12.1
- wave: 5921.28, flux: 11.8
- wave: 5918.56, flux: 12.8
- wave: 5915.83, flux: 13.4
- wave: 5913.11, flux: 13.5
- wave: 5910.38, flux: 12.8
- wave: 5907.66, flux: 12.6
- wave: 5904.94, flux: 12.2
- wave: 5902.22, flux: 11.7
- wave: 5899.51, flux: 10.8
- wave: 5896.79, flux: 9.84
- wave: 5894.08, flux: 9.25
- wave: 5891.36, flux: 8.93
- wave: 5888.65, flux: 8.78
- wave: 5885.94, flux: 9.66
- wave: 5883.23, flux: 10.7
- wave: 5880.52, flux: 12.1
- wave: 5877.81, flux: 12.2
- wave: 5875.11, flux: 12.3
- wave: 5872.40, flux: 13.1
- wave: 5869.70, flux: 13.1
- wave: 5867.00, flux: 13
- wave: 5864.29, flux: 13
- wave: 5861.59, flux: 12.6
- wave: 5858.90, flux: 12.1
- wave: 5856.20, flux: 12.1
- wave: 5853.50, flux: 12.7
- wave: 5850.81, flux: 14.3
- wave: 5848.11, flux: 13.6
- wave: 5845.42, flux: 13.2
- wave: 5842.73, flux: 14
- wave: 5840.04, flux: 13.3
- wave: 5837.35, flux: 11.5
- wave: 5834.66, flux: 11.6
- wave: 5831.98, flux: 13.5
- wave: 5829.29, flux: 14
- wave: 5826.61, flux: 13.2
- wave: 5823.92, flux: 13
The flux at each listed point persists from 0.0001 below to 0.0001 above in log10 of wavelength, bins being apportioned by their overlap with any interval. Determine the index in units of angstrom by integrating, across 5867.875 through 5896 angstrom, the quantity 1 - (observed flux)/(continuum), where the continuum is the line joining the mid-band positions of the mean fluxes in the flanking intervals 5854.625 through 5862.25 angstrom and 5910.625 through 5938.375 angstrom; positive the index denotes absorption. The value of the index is 3.2 angstrom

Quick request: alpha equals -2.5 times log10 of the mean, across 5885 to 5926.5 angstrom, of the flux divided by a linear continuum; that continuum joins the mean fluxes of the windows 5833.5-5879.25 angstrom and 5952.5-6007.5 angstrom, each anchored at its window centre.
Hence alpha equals 0.12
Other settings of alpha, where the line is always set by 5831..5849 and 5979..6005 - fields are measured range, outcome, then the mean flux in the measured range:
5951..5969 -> 0.043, 12.2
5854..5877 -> 0.019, 12.7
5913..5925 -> 0.010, 12.7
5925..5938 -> 0.005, 12.7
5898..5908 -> 0.096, 11.7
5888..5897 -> 0.367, 9.15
